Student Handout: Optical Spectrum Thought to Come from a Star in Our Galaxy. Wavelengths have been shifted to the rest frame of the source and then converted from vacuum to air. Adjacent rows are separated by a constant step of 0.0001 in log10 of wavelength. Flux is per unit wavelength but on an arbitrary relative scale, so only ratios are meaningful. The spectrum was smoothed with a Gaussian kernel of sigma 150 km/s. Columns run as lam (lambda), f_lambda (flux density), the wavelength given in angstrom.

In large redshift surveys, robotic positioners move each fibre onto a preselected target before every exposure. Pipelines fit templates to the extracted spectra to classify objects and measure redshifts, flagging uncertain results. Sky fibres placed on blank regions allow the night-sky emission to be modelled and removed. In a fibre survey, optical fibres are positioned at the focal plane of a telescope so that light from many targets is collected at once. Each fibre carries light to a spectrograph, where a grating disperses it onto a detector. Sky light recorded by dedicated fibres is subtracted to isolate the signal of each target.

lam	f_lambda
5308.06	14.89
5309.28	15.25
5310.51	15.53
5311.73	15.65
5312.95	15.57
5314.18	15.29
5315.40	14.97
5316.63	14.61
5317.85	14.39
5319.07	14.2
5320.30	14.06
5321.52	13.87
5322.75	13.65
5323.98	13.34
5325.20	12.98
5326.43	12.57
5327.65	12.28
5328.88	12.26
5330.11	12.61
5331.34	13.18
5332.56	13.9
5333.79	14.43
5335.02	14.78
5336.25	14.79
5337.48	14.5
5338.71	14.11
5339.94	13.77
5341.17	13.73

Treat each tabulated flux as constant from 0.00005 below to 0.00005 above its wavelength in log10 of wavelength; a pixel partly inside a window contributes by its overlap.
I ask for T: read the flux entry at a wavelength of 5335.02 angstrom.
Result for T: 14.78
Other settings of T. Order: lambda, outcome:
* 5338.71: 14.11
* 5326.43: 12.57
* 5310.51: 15.53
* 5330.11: 12.61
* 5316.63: 14.61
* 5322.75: 13.65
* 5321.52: 13.87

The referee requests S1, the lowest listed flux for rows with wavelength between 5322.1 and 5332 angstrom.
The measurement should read 12.26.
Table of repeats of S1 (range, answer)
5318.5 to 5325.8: 12.98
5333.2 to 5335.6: 14.43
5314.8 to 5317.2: 14.61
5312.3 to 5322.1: 13.87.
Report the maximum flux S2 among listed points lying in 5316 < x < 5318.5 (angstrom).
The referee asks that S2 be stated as 14.61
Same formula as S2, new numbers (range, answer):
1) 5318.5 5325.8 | 14.2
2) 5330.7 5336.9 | 14.79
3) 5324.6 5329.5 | 12.98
